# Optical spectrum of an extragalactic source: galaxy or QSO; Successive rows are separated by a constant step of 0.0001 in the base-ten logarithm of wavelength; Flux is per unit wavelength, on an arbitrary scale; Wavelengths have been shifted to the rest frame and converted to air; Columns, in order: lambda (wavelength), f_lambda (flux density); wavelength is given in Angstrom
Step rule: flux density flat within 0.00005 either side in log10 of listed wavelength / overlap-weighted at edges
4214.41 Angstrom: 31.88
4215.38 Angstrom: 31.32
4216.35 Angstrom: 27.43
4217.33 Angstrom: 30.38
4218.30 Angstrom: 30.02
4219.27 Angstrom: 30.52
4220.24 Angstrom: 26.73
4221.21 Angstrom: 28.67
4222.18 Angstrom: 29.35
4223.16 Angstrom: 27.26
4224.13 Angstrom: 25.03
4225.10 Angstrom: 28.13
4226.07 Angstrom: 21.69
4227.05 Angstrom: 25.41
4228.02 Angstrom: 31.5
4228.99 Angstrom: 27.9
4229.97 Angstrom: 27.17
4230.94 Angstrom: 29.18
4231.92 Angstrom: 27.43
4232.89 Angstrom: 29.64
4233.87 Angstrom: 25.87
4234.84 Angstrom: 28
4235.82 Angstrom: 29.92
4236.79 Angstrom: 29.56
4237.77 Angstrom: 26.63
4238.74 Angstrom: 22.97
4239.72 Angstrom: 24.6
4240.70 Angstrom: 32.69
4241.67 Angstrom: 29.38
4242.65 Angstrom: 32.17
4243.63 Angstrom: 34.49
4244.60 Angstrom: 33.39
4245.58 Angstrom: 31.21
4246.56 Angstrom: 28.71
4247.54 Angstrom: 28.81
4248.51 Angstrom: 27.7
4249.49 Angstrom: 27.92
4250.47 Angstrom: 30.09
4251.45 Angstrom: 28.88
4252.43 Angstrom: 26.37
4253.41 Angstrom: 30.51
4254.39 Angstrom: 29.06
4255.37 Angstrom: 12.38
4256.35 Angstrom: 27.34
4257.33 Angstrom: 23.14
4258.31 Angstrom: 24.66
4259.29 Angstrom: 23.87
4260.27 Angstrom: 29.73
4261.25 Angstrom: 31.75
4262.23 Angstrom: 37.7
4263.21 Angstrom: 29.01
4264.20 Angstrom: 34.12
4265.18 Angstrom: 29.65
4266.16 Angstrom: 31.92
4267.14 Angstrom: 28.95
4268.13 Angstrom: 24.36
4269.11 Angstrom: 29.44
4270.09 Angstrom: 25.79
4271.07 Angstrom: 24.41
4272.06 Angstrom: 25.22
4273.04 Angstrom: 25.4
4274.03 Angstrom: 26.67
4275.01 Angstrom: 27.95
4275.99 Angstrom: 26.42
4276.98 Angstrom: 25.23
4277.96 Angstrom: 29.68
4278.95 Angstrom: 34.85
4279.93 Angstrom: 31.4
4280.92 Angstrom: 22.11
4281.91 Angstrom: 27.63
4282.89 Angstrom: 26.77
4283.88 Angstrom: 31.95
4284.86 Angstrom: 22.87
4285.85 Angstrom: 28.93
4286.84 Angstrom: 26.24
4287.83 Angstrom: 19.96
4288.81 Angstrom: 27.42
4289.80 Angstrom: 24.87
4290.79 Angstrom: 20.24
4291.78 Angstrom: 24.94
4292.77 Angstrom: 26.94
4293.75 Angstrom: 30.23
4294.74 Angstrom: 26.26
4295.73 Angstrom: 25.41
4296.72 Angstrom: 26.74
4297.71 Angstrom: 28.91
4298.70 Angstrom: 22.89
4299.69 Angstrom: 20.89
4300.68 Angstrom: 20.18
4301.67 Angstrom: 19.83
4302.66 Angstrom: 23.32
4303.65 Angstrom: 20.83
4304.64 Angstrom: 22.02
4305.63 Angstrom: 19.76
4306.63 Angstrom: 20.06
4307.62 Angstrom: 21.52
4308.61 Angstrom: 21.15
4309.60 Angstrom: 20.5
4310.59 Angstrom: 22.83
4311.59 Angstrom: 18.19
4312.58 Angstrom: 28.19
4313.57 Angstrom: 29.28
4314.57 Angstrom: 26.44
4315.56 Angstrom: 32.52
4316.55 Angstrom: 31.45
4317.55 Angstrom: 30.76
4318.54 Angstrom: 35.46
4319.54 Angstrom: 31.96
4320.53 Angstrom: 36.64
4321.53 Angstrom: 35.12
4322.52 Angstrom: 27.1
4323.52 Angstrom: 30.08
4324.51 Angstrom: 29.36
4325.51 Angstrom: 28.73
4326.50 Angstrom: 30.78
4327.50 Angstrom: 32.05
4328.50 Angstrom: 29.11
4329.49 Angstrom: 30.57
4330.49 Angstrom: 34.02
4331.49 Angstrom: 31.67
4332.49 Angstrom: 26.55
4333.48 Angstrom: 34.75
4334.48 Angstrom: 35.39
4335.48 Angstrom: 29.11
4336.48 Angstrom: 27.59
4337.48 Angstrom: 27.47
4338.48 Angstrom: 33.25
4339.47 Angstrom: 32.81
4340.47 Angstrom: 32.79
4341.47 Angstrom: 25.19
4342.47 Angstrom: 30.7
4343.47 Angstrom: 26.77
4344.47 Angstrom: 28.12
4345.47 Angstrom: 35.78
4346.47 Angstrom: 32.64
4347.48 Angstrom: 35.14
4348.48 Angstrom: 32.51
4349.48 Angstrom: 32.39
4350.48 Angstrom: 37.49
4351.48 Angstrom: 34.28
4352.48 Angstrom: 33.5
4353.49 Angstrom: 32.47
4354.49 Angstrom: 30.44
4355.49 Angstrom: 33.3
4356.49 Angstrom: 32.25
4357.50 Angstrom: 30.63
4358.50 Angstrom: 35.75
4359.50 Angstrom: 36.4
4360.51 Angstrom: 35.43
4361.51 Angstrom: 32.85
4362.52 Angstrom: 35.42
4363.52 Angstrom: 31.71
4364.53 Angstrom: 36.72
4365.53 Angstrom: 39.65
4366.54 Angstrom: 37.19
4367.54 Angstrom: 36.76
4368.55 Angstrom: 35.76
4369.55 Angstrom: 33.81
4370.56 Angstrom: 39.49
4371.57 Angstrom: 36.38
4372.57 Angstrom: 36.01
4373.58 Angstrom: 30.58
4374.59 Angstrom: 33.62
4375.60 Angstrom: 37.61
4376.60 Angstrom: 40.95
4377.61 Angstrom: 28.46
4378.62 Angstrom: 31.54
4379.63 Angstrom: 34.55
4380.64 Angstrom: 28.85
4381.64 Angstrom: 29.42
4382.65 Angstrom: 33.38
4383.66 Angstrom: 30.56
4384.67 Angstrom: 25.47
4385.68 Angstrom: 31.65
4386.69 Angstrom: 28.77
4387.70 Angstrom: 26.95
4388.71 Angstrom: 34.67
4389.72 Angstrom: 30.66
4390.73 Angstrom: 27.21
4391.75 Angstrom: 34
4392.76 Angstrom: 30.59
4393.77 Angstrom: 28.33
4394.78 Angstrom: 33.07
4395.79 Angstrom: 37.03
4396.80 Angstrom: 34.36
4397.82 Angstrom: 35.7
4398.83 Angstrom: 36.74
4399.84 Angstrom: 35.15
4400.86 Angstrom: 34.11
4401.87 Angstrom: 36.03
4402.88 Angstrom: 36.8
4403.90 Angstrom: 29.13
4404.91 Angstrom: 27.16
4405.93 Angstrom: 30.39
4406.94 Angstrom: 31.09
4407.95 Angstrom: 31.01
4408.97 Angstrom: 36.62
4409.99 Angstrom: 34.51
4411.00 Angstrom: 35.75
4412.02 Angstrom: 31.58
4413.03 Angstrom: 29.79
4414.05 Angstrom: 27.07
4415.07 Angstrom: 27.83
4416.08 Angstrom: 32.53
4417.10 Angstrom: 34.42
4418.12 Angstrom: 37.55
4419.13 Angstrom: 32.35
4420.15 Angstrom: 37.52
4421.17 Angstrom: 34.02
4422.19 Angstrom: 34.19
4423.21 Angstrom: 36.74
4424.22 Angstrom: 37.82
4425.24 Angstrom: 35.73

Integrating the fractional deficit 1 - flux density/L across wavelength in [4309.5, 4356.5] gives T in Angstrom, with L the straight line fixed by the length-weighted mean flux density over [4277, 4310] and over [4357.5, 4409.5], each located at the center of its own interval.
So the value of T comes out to -3.7 Angstrom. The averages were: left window 24.8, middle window 30.8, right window 33.3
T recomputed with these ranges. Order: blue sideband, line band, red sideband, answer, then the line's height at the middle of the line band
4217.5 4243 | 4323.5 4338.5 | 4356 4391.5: 0.55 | 31.7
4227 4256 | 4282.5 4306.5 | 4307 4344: 3.77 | 29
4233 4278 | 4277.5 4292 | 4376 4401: 1.15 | 29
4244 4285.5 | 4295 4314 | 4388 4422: 4.26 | 29.4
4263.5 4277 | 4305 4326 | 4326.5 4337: 1.90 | 30.1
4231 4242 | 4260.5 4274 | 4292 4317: -1.39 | 26.3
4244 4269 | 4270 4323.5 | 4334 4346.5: 6.01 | 29.5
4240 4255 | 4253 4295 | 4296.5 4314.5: -1.03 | 26.6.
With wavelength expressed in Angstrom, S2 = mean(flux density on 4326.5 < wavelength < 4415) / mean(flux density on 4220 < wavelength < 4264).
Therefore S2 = 1.16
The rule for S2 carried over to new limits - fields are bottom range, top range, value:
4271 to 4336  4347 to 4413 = 1.23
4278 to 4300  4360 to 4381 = 1.32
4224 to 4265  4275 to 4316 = 0.89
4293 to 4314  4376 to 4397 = 1.35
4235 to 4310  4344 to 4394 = 1.24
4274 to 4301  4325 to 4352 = 1.20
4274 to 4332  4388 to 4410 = 1.22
